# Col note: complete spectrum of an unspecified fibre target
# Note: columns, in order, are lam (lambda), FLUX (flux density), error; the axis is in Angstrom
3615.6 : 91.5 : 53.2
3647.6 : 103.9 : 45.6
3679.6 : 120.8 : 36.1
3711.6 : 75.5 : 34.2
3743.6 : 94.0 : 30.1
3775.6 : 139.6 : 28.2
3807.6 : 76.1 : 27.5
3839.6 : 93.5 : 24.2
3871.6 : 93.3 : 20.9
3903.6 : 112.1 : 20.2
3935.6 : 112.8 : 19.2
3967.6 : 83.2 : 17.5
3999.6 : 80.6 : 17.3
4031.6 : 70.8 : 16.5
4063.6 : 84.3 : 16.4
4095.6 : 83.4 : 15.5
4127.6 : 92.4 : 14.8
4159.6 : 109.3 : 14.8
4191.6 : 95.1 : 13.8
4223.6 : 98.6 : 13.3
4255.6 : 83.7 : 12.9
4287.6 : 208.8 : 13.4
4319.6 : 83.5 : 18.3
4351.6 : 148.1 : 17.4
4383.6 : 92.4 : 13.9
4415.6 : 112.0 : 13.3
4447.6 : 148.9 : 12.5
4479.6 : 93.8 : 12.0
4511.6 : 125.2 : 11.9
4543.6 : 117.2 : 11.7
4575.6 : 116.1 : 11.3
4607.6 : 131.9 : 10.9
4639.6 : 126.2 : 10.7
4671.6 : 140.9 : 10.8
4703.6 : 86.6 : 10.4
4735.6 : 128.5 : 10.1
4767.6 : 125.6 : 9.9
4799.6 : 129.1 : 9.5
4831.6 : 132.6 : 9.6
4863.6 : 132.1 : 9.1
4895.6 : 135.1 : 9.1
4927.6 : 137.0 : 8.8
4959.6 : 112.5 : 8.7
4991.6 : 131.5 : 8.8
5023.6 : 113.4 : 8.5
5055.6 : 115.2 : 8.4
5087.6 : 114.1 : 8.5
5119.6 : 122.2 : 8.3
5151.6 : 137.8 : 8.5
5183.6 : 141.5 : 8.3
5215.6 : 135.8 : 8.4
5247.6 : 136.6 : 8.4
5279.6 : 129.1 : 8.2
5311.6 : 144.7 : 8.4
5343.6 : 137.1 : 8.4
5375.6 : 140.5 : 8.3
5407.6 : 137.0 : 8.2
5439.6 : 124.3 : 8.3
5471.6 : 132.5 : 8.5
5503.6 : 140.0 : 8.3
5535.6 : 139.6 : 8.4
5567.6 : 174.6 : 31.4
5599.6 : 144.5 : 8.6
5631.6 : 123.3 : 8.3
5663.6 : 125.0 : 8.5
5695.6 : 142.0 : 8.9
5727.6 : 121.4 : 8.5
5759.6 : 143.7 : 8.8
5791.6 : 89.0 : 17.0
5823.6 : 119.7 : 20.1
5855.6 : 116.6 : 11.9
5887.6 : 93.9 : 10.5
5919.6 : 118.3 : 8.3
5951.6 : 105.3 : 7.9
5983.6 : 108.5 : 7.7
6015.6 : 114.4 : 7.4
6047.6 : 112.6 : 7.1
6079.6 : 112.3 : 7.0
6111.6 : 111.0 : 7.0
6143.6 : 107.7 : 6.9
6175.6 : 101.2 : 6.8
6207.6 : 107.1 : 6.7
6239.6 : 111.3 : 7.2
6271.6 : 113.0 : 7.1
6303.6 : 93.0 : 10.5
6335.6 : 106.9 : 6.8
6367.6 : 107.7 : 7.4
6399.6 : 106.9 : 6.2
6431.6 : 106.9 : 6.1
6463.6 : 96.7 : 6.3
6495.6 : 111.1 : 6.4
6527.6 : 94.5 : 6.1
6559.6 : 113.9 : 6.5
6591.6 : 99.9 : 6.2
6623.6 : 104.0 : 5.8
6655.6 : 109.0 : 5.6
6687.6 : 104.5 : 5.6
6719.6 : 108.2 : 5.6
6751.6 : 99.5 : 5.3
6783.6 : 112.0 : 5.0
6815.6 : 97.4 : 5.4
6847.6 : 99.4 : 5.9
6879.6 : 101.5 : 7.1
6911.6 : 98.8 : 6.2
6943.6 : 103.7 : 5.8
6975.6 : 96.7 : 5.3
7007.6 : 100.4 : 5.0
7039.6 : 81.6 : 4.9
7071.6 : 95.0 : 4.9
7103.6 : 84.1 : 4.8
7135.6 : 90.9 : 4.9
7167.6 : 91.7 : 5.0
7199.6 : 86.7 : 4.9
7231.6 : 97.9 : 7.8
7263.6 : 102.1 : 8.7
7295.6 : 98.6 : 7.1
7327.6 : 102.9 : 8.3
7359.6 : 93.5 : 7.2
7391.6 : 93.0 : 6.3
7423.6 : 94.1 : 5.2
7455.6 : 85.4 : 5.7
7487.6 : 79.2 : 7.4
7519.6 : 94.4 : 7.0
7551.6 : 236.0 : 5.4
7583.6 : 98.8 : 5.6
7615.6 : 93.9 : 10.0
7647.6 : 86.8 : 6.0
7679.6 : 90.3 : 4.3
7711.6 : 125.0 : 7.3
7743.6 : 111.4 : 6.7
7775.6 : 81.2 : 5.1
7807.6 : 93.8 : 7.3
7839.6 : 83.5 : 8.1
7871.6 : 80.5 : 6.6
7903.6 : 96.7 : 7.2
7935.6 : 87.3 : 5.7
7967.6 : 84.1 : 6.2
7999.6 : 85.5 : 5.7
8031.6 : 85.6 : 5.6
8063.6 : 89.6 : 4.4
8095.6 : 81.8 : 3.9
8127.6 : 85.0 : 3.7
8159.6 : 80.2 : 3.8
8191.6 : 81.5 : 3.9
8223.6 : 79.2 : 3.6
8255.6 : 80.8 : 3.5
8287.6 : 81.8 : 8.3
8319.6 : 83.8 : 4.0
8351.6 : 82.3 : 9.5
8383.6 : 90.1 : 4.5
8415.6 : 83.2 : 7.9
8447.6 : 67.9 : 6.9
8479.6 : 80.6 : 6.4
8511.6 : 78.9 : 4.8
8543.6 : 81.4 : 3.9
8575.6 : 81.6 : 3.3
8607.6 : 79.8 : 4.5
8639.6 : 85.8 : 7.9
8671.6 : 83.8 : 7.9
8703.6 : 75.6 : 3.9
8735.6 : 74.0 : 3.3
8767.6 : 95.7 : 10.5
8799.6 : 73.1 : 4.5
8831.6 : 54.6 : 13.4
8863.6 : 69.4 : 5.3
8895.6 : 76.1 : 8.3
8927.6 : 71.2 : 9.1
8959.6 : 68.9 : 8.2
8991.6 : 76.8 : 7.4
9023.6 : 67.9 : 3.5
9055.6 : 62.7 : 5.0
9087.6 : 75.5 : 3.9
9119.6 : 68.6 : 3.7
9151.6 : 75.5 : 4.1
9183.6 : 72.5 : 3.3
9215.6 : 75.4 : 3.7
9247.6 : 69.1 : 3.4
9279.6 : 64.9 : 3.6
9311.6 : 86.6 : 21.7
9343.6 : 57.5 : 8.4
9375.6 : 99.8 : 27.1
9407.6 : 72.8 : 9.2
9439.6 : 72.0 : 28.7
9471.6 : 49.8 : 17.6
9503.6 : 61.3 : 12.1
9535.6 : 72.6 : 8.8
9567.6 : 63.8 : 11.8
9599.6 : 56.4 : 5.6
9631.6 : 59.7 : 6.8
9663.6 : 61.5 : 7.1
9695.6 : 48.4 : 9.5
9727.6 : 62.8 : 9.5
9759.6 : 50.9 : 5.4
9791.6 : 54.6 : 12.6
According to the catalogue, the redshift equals 0.15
